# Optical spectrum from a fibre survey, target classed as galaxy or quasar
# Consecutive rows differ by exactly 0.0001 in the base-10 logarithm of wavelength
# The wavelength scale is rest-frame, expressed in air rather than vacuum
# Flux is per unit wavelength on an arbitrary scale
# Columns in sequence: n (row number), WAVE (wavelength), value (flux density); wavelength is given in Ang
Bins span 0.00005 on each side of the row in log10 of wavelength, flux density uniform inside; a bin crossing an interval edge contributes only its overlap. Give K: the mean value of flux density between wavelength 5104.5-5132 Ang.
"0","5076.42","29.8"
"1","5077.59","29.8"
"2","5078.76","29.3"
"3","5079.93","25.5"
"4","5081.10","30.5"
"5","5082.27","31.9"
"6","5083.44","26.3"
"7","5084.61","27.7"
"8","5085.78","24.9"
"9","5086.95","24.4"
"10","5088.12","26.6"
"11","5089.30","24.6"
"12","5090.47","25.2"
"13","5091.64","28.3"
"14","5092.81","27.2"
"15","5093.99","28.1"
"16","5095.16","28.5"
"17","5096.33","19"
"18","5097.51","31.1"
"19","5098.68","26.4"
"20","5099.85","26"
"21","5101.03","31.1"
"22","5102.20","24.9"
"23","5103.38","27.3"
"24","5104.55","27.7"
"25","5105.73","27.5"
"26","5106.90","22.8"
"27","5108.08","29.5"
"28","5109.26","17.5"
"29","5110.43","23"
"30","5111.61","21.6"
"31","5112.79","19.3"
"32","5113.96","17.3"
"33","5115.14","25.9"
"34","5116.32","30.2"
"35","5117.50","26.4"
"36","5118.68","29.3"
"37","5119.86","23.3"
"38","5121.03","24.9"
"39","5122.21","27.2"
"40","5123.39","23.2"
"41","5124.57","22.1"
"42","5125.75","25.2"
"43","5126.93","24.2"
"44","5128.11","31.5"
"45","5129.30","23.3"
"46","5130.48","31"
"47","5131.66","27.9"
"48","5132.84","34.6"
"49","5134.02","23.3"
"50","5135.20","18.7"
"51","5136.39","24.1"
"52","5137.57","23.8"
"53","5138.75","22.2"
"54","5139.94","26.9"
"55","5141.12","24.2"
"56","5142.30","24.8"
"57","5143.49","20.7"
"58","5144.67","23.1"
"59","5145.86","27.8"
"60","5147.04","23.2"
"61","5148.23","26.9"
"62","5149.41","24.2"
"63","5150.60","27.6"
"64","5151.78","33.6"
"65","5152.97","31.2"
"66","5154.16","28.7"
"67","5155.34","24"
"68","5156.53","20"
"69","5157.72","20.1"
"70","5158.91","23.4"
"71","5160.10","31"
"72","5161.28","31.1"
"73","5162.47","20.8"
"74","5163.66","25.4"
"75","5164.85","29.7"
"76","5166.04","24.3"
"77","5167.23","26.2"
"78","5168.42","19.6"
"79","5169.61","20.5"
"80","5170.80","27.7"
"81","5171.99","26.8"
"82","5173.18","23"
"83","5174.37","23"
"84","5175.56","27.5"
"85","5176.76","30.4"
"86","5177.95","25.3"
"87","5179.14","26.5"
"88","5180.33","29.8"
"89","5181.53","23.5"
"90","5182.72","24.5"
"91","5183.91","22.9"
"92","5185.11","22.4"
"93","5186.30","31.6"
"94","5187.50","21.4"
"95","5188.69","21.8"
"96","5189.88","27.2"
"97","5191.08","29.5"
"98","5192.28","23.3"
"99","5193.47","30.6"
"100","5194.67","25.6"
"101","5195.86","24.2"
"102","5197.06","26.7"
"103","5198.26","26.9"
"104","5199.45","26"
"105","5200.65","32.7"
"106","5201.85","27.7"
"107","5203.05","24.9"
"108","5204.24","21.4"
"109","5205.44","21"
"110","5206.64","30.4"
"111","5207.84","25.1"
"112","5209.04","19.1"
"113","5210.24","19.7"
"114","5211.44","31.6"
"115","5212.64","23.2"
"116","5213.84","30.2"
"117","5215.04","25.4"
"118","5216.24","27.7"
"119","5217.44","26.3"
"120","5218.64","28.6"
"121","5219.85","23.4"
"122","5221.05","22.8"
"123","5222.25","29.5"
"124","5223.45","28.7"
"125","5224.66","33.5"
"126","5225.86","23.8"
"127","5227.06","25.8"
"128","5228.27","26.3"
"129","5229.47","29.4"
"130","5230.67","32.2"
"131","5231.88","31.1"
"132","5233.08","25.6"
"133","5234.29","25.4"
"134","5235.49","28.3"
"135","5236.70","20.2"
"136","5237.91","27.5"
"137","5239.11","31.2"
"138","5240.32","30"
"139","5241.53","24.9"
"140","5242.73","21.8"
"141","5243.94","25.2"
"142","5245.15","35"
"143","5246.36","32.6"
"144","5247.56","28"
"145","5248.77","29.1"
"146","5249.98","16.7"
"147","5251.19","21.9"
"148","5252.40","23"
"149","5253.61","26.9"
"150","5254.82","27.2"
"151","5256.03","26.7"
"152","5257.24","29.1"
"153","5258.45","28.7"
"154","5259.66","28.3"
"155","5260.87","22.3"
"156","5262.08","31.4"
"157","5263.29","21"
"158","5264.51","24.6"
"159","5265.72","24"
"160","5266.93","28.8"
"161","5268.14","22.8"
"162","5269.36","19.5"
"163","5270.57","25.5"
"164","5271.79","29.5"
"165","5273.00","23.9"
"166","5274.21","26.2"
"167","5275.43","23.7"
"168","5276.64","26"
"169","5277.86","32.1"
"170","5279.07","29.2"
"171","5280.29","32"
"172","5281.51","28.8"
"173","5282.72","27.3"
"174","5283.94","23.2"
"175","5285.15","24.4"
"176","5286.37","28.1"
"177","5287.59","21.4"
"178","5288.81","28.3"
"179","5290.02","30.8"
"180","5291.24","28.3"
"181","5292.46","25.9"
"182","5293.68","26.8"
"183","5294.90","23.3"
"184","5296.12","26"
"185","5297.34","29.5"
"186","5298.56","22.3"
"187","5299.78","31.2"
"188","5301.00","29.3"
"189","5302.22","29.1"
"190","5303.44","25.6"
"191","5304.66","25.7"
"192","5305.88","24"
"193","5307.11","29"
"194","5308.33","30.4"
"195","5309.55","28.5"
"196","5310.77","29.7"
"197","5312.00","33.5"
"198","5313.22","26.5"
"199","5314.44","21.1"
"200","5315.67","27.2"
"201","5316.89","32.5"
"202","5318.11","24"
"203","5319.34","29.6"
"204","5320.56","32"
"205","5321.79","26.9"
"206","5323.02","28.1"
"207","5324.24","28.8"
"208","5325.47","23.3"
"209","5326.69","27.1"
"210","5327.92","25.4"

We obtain 25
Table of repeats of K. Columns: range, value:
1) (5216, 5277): 26.5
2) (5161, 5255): 26.2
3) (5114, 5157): 25.7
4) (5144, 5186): 25.6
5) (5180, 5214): 25.6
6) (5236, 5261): 26.6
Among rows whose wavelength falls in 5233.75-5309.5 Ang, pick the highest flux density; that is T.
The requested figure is 35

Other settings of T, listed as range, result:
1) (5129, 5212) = 34.6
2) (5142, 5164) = 33.6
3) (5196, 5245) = 33.5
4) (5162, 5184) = 30.4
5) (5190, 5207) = 32.7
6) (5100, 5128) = 31.1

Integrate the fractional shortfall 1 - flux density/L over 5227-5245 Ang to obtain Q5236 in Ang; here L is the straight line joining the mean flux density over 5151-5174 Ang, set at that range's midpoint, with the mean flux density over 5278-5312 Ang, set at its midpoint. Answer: -0.4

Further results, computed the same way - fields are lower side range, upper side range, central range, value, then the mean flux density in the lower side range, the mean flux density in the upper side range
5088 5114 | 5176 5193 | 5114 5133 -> -0.7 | 25.4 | 25.8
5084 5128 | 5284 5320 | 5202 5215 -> 0.8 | 25.5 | 27.3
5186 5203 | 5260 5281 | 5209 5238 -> -0.3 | 26.6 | 26.1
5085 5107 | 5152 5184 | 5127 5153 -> 0.0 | 26.5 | 25.6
